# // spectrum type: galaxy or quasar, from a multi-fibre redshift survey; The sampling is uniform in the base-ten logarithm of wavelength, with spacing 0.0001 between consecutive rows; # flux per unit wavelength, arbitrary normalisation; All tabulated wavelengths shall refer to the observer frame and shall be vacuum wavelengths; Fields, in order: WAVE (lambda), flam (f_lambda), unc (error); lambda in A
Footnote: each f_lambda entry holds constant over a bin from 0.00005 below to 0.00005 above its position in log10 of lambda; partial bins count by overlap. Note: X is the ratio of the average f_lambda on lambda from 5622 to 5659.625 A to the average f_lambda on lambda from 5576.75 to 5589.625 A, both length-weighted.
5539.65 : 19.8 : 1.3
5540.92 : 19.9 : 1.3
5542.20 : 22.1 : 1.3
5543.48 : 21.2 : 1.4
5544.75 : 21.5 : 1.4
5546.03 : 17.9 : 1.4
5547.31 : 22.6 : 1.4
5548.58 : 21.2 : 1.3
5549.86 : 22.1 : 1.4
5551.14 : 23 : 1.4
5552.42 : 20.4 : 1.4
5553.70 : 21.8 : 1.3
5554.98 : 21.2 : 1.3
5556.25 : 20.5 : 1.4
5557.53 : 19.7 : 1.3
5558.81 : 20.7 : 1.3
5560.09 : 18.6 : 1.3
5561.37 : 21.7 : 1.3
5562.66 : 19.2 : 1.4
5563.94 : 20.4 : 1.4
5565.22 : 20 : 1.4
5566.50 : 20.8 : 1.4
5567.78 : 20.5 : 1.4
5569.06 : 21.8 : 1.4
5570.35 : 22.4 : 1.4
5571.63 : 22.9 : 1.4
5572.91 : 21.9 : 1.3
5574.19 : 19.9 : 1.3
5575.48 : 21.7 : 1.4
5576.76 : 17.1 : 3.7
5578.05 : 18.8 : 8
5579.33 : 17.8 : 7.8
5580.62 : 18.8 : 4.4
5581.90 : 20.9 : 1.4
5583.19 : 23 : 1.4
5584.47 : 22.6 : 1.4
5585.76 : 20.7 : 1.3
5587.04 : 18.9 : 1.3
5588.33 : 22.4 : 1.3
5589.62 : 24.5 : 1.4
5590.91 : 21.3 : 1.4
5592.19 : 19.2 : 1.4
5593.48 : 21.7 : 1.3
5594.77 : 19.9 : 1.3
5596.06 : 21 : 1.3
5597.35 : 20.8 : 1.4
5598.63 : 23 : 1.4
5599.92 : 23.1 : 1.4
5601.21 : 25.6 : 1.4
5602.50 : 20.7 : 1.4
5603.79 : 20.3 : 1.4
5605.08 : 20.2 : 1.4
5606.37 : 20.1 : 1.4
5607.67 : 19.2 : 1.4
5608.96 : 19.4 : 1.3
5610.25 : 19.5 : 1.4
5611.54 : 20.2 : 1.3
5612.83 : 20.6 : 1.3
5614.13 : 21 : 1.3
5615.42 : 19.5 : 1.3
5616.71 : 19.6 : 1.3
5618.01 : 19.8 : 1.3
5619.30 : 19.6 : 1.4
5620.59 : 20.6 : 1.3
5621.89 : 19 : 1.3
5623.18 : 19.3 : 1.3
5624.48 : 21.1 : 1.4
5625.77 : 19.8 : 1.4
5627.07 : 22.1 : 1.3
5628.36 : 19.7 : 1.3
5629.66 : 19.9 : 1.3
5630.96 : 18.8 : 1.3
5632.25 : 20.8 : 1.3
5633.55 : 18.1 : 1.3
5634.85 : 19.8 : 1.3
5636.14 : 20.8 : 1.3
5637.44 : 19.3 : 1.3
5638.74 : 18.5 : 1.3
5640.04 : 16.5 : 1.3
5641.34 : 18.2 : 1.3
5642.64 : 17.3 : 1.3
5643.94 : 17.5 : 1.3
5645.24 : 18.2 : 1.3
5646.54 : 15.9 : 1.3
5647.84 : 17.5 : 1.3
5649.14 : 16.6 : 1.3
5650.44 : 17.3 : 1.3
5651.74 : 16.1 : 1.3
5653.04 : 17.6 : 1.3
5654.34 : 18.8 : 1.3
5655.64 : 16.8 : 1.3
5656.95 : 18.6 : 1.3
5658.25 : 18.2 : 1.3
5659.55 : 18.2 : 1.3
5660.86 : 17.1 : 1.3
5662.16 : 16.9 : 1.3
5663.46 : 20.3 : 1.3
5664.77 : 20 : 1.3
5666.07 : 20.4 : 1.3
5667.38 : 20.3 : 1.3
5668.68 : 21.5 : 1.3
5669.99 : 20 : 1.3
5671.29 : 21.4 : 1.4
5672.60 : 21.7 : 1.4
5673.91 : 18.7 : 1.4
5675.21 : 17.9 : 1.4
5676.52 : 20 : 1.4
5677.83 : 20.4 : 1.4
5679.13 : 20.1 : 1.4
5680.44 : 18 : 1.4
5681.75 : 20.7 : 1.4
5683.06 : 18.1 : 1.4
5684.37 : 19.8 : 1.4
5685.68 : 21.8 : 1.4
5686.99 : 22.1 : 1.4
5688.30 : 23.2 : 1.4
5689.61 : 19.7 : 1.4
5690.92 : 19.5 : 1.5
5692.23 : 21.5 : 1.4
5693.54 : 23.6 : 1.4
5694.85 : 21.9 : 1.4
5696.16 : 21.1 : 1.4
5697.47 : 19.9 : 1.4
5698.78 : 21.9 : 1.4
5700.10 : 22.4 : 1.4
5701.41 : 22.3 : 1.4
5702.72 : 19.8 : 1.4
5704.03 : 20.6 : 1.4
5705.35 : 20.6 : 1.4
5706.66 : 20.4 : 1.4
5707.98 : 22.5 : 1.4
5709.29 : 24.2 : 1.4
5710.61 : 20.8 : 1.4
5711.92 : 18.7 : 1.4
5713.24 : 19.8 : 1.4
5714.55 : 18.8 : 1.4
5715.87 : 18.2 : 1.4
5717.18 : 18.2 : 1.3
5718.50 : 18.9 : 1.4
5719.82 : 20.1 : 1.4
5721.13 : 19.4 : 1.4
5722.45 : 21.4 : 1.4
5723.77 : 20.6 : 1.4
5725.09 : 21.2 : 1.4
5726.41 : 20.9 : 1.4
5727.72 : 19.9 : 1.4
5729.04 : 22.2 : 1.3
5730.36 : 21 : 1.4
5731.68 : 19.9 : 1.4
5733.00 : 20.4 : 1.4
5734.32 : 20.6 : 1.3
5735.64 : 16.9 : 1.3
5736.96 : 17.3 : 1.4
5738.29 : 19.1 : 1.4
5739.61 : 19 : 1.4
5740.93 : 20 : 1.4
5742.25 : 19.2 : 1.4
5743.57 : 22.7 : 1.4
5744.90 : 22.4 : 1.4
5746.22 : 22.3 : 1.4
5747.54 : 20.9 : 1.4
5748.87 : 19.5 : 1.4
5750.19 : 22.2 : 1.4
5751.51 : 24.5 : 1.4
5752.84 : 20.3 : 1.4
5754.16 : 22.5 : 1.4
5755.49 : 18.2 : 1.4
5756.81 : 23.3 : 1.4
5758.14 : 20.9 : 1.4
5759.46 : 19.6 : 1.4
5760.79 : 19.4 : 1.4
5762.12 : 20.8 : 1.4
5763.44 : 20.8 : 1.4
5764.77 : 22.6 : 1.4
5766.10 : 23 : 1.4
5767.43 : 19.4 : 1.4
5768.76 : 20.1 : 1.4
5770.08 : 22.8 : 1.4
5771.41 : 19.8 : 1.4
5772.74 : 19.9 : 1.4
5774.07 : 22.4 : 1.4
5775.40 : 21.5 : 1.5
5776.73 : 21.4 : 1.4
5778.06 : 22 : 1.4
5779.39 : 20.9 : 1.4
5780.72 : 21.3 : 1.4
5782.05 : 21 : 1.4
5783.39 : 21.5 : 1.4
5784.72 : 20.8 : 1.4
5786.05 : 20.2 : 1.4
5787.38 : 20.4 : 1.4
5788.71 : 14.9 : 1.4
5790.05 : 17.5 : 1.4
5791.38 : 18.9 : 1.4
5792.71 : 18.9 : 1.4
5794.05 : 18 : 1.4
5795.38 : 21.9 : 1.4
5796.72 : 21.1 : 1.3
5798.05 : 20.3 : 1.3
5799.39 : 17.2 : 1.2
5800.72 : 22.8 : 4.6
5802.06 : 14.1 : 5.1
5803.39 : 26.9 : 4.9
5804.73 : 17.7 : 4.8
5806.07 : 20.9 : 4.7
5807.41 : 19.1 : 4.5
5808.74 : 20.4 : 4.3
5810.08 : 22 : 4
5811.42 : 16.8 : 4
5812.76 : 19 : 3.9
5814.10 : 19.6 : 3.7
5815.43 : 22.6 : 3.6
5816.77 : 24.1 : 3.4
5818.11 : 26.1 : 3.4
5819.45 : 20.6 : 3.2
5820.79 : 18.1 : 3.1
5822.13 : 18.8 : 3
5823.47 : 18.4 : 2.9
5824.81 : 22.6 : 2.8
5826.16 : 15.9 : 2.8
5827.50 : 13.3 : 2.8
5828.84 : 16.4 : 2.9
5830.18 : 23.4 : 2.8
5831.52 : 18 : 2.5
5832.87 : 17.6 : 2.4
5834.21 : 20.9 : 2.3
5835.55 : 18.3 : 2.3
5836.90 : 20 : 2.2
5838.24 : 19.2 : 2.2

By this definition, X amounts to 0.91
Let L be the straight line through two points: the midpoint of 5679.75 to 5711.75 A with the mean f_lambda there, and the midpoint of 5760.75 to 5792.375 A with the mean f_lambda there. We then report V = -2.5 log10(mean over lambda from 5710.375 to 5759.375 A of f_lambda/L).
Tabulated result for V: 0.03 mag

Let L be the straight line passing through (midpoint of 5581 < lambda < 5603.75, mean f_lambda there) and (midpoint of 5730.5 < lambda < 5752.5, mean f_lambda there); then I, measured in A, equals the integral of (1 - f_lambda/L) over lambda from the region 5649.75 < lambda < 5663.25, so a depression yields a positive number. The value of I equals 2.2 A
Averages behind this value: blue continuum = 21.7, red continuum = 20.4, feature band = 17.7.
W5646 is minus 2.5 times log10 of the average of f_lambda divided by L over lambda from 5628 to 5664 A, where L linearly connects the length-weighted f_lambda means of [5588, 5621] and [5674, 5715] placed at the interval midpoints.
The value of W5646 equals 0.146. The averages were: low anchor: 20.9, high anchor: 20.7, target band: 18.2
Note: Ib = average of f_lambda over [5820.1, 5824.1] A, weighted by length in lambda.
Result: 18.5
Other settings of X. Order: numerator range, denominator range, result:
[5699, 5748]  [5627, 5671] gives 1.09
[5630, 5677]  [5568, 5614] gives 0.89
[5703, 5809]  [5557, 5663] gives 1.03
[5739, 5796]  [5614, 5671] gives 1.09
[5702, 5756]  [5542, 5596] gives 0.98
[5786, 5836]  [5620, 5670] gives 1.04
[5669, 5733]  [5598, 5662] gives 1.07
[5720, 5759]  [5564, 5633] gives 1.00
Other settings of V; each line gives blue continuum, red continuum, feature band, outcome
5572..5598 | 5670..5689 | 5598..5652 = 0.052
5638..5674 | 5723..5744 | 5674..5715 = -0.080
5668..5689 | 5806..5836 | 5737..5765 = -0.045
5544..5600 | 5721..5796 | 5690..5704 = -0.035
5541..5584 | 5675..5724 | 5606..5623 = 0.044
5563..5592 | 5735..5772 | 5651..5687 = 0.080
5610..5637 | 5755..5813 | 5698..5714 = -0.052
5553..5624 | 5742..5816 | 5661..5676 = 0.042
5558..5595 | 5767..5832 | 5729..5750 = 0.001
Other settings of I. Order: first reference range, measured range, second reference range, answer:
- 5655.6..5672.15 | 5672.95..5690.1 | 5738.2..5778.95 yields -0.37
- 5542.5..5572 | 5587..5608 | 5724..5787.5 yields -0.46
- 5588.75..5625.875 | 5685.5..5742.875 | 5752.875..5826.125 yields 0.19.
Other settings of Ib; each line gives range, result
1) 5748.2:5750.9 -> 20.9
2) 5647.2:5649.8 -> 17.1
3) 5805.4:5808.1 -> 20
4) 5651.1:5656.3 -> 17.3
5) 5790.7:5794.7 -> 18.6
